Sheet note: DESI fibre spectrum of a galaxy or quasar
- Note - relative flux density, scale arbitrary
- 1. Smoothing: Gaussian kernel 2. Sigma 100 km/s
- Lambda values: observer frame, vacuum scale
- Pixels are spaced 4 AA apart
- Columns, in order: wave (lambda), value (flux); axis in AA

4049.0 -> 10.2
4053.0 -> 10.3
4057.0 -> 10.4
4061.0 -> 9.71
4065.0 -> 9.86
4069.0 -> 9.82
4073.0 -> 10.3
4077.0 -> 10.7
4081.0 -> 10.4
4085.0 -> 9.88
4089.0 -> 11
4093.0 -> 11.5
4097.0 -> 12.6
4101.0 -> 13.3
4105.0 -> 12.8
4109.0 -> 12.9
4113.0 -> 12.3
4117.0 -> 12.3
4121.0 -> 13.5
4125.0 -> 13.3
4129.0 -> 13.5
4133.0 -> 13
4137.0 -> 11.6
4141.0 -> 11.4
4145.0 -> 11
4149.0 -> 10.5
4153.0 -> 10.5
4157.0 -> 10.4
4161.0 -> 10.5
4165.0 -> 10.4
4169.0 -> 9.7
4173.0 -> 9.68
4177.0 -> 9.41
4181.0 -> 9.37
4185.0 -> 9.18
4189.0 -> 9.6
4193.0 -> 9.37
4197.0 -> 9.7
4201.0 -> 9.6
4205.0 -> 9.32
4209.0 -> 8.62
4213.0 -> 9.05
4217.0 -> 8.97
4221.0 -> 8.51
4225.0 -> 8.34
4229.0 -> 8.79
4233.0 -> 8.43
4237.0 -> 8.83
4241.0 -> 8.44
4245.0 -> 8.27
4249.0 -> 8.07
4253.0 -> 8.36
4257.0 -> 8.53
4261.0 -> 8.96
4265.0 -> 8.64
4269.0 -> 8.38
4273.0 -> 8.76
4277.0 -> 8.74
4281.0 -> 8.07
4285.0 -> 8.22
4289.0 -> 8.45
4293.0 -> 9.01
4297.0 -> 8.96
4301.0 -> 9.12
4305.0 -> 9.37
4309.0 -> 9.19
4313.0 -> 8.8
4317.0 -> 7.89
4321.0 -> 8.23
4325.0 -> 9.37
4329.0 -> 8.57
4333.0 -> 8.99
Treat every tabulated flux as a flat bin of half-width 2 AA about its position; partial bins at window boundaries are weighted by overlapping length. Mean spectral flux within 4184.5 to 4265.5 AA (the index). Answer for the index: 8.83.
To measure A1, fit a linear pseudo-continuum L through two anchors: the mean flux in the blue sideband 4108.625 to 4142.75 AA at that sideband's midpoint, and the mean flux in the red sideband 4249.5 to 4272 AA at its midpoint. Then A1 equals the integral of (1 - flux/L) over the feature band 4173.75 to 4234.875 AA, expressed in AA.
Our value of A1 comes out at 6.9 AA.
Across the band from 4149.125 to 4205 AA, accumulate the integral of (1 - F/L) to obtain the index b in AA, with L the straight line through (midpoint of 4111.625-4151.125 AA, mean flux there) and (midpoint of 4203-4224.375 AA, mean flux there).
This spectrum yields 2.9 AA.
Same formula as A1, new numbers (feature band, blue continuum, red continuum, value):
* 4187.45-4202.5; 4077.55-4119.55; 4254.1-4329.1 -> 1.1 AA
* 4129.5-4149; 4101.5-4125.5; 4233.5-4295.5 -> 0.6 AA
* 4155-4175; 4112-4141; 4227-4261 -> 2.1 AA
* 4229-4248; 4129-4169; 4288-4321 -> 2.5 AA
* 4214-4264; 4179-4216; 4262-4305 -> 2.5 AA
